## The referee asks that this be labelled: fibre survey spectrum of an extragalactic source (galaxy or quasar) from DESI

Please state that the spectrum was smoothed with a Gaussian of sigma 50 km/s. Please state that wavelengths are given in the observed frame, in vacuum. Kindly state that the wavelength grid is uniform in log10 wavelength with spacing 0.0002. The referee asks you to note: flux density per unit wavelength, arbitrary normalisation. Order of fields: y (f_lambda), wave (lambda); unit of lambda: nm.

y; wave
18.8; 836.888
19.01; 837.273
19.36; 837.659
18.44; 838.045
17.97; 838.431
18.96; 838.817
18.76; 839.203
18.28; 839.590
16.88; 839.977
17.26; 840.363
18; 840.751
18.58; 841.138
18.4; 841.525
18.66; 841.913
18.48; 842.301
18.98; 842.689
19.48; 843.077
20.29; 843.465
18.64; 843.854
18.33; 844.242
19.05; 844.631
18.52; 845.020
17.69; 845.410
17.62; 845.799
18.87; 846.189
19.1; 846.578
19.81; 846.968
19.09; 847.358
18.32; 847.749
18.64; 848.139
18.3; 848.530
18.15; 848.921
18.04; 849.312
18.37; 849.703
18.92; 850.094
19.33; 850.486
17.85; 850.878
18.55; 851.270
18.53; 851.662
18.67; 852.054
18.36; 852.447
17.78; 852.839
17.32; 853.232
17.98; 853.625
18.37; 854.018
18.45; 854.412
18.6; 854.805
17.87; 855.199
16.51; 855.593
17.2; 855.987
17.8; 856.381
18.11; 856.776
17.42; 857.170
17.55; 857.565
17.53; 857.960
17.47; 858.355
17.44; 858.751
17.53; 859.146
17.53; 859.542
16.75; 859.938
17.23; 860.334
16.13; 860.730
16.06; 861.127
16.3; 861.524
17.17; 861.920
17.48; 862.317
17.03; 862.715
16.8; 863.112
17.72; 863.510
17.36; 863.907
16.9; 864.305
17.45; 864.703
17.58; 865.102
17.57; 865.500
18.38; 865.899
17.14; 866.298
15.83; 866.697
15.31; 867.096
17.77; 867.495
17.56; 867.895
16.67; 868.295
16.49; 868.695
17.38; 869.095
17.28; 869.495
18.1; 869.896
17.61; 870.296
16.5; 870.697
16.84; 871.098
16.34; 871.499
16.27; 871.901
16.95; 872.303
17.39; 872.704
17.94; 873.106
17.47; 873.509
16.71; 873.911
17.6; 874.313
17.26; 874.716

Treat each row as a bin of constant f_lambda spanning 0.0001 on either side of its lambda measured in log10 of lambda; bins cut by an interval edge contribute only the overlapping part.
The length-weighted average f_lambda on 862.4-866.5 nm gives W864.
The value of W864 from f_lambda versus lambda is 17.4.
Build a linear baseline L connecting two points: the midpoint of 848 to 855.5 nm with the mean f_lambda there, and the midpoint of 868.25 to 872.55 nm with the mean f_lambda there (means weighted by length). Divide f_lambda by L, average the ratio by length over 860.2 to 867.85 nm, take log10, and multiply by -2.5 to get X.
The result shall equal 0.02 mag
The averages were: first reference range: 18.3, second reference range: 17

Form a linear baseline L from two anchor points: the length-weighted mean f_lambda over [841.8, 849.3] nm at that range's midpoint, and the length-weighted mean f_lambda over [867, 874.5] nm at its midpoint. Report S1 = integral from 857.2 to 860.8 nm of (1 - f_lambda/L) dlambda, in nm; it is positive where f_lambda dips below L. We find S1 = 0.11 nm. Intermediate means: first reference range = 18.7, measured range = 17.3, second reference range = 17.1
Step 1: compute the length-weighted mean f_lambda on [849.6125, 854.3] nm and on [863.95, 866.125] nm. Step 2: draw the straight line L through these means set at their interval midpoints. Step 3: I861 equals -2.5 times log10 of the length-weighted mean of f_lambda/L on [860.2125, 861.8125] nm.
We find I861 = 0.086 mag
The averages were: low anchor 18.3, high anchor 17.6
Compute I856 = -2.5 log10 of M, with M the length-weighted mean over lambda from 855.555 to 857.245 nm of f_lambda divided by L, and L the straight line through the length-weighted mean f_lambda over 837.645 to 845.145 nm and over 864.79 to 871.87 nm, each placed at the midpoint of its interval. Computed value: 0.01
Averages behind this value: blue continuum 18.5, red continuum 17.1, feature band 17.5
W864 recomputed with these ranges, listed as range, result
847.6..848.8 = 18.4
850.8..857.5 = 18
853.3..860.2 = 17.6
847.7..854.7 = 18.3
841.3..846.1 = 18.7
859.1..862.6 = 16.9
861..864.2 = 17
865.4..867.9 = 17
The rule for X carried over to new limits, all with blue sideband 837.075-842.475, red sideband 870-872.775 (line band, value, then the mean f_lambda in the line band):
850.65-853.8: -0.02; 18.1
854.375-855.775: -0.01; 17.8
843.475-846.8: -0.03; 18.6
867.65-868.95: 0.00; 16.9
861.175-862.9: 0.03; 16.9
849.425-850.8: -0.05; 18.7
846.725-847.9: -0.06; 19.1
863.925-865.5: -0.01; 17.3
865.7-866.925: 0.00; 17.1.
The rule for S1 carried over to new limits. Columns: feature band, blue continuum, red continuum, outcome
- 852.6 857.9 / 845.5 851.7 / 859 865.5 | 0.024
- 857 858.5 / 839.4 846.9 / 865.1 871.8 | 0.015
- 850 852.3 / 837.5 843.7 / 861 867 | -0.094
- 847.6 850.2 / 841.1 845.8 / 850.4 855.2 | 0.012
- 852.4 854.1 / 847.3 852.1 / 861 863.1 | 0.011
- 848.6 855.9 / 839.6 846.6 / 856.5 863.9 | -0.165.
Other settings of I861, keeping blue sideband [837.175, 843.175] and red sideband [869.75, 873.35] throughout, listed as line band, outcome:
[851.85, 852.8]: -0.029 mag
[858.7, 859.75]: 0.007 mag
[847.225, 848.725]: -0.027 mag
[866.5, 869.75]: 0.027 mag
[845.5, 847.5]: -0.039 mag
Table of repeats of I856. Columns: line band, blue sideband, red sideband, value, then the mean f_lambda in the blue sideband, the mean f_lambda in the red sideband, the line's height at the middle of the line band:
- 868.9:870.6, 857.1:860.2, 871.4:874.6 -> -0.022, 17.4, 17.1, 17.2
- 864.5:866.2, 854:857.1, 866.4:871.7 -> -0.034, 17.8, 16.9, 17.2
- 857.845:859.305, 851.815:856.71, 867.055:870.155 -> 0.013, 17.9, 17.2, 17.7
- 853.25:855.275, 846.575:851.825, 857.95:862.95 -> -0.017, 18.6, 17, 17.9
